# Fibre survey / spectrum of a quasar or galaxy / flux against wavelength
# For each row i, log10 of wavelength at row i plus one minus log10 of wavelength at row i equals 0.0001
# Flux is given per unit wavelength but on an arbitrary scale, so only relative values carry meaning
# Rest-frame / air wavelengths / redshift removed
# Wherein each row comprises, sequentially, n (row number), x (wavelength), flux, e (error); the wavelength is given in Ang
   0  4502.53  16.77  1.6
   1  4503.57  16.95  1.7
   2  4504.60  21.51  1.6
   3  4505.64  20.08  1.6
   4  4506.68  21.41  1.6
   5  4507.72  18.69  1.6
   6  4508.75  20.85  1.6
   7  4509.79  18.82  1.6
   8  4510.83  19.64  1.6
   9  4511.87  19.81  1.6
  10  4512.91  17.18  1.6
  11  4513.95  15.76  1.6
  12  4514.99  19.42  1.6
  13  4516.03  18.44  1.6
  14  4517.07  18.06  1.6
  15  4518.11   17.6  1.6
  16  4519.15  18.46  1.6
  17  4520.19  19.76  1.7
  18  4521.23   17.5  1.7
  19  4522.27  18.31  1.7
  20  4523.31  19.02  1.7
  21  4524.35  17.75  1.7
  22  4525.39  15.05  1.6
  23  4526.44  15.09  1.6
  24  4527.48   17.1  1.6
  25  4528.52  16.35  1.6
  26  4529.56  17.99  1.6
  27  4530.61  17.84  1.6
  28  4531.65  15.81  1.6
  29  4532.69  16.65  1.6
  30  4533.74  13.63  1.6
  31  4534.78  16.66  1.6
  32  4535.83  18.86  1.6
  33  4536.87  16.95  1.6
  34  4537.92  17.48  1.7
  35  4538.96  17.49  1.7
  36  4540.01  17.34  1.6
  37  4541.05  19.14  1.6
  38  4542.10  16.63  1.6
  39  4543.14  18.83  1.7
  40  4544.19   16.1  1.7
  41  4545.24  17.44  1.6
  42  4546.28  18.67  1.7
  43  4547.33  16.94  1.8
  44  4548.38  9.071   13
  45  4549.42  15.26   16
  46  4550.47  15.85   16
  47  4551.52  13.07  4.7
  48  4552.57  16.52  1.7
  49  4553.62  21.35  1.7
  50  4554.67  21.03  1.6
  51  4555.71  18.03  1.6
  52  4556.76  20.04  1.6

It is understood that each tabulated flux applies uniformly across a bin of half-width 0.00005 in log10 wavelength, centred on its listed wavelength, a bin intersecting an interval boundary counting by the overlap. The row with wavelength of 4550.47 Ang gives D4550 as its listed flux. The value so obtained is 15.85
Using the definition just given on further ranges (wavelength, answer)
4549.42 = 15.26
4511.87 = 19.81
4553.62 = 21.35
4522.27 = 18.31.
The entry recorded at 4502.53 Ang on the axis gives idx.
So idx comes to 16.77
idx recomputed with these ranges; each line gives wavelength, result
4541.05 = 19.14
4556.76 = 20.04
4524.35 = 17.75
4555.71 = 18.03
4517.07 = 18.06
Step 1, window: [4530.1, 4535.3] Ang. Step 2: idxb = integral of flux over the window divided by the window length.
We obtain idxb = 16.1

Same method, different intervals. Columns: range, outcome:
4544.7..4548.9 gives 15.5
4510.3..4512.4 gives 19.7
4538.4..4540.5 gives 17.4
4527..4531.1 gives 17.3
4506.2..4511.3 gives 19.9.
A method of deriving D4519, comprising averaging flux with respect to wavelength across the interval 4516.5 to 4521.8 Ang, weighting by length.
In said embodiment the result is 18.3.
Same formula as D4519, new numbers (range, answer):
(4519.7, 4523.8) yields 18.7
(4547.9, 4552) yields 13.4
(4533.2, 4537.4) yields 16.5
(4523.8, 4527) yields 16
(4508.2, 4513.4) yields 19.3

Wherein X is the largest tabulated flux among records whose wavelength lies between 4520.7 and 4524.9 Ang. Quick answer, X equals 19.02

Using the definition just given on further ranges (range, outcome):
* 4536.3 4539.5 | 17.49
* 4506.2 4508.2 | 21.41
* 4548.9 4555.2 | 21.35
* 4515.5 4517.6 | 18.44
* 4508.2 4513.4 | 20.85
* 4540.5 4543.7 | 19.14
